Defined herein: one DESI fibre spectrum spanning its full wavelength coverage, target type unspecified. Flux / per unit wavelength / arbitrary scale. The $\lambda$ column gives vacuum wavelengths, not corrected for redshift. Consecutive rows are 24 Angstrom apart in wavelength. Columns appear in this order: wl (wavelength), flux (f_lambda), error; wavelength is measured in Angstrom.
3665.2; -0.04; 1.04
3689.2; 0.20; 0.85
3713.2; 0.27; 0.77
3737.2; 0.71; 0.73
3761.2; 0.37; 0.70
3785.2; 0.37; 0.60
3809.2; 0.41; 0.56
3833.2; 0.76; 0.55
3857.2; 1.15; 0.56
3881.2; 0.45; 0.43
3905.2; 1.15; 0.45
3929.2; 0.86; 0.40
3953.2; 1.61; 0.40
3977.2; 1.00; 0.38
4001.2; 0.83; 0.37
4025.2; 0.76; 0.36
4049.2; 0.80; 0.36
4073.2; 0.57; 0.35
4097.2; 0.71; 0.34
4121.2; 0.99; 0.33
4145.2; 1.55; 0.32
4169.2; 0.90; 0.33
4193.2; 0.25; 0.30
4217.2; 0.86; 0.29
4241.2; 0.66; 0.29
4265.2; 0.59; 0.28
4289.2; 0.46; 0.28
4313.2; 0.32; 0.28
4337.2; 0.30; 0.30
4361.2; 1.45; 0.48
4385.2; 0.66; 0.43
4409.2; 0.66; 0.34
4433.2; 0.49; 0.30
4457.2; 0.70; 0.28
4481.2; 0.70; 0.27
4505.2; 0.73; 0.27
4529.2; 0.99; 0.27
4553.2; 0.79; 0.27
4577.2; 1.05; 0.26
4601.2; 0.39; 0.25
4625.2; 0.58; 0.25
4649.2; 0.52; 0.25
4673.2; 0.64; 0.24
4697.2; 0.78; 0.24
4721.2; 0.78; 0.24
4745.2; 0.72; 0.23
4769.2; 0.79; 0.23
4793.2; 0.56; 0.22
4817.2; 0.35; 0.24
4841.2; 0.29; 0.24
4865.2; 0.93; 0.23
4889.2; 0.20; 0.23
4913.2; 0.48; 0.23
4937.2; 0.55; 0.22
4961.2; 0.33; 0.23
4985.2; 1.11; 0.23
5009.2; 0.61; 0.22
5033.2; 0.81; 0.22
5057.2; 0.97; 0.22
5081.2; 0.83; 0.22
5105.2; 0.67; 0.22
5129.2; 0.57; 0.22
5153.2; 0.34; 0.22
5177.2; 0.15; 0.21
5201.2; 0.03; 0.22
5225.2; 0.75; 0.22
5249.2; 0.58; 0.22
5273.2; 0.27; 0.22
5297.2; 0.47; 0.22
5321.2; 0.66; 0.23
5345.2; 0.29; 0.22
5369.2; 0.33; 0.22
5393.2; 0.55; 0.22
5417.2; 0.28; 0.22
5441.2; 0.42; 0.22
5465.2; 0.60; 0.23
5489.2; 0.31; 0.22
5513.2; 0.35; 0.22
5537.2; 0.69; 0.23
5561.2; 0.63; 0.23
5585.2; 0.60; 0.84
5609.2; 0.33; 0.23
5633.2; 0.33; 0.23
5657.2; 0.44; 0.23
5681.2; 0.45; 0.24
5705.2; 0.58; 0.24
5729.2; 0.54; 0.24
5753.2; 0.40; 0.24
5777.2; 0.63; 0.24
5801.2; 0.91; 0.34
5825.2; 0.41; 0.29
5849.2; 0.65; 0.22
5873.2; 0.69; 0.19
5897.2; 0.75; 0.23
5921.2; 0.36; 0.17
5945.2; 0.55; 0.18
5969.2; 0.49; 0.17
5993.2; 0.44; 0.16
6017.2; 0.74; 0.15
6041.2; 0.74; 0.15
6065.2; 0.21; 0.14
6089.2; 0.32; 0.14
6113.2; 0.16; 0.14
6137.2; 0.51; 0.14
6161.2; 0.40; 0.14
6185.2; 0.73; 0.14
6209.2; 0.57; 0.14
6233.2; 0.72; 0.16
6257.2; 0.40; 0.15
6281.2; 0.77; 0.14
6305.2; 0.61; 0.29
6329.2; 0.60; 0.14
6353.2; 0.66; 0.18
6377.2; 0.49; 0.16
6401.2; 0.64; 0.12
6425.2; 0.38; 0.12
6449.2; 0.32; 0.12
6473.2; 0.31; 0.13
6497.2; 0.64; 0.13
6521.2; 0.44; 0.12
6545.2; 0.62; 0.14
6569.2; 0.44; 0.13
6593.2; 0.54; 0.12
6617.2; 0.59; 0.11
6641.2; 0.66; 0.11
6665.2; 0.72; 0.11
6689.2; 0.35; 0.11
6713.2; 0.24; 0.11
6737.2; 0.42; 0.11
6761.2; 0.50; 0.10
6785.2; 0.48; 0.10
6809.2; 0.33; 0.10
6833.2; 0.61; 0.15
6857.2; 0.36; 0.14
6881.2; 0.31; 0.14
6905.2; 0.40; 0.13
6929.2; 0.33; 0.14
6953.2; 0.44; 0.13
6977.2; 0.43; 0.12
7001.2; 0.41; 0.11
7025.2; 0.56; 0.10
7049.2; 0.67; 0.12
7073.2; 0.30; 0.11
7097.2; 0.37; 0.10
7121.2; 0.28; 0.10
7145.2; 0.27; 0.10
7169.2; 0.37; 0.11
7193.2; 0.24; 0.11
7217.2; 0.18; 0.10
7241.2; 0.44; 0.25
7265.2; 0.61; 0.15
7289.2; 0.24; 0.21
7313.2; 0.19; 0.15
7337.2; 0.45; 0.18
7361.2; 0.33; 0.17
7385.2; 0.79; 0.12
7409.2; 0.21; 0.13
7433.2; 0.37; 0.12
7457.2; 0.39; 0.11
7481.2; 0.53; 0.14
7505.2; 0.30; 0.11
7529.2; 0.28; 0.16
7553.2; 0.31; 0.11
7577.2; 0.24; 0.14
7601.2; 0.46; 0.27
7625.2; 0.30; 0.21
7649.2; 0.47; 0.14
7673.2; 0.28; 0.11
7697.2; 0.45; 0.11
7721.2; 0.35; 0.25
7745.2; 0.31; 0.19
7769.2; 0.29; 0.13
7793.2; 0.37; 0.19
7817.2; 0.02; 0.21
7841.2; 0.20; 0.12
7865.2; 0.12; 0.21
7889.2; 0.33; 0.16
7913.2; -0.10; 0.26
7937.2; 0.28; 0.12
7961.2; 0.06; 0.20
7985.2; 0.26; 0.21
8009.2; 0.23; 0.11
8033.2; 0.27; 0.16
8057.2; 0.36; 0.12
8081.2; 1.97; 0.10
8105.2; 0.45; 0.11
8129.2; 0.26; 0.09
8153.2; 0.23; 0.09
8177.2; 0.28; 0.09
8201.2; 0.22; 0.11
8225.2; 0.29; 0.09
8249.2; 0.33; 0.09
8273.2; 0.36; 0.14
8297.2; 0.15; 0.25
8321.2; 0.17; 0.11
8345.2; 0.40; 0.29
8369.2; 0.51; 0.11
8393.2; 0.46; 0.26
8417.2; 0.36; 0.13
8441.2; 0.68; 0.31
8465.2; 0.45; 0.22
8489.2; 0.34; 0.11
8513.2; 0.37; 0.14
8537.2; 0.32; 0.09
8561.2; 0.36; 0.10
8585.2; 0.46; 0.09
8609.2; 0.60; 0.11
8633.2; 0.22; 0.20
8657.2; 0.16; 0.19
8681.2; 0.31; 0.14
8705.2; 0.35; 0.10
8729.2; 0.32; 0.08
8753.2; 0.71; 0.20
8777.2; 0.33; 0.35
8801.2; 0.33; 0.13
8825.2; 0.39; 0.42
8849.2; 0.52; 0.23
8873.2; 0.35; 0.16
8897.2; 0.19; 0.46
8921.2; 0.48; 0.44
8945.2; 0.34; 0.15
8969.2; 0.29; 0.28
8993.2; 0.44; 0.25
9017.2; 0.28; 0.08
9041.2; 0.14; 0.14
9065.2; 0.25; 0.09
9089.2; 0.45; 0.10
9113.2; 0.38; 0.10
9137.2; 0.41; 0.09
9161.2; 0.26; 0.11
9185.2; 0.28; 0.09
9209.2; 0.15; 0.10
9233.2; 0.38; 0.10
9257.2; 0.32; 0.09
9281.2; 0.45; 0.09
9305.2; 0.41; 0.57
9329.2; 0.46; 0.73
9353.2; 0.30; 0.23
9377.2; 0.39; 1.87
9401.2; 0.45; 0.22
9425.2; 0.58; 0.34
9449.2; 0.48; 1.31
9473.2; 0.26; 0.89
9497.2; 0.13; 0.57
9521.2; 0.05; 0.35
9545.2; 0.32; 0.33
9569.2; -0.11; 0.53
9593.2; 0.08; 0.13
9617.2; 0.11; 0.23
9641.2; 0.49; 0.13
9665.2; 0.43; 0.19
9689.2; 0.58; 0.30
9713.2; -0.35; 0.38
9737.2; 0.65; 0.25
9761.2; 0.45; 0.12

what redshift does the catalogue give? 1.17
